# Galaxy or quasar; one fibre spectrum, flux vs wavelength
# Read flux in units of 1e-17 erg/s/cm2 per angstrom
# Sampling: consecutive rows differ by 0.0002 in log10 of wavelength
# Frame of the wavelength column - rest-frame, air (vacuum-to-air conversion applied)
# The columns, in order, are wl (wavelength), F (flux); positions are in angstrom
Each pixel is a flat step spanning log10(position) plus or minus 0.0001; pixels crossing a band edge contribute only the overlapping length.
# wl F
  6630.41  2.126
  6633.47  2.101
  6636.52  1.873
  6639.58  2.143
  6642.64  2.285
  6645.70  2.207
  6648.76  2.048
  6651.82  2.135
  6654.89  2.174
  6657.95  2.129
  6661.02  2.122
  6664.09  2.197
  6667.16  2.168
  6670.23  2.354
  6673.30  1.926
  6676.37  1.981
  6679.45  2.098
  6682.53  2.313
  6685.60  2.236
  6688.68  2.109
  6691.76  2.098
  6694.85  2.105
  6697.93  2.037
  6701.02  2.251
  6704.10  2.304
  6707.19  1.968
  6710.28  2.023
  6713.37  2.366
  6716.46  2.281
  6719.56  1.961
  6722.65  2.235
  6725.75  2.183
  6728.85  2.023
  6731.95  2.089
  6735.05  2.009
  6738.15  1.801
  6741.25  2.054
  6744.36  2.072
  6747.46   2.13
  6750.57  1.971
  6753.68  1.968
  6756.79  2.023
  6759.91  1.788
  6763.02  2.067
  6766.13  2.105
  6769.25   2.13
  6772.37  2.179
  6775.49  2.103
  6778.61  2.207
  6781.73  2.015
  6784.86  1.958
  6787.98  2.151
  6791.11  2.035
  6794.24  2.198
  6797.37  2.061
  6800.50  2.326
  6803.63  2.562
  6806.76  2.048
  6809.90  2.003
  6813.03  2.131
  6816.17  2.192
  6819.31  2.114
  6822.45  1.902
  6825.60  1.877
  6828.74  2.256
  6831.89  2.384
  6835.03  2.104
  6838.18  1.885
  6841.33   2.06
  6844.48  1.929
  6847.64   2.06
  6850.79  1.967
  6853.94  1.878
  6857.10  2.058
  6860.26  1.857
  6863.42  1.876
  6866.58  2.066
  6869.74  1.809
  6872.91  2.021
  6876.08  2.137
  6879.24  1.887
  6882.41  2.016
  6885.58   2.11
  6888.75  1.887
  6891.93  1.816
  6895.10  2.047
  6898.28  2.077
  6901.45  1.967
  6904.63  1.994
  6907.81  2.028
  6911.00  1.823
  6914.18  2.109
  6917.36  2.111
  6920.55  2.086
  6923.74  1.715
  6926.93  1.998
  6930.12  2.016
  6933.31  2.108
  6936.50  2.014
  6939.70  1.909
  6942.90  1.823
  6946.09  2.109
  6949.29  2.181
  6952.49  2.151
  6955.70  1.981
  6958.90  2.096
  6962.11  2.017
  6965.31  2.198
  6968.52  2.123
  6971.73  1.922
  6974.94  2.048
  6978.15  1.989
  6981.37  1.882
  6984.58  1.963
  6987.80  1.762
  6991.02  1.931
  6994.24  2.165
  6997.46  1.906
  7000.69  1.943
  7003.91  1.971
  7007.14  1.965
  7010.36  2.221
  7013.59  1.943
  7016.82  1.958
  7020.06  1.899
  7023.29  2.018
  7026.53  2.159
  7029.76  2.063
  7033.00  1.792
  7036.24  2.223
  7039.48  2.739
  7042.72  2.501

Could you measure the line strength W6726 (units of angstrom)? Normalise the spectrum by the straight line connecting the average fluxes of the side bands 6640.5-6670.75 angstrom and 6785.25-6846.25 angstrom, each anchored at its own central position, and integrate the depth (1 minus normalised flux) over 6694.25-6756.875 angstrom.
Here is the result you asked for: 1.7 angstrom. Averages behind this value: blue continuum 2.18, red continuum 2.11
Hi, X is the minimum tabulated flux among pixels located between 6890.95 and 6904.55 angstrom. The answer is 1.816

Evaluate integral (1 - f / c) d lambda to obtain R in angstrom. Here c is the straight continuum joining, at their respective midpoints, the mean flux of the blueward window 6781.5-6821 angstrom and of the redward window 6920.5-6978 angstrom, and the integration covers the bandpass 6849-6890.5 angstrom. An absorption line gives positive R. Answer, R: 2.4 angstrom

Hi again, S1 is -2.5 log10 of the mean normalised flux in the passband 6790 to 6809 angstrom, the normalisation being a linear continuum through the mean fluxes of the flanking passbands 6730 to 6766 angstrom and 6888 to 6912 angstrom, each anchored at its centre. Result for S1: -0.11 mag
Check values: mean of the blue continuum 2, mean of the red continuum 1.96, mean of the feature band 2.2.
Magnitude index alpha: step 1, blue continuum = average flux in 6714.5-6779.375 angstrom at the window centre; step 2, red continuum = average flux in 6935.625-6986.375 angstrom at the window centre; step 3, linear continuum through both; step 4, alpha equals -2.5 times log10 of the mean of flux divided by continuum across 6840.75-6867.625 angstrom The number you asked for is 0.04 mag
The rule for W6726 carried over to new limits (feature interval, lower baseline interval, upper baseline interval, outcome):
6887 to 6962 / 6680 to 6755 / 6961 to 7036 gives 0.9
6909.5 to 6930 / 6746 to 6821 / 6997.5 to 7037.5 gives 0.7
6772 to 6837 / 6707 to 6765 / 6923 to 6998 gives -2.9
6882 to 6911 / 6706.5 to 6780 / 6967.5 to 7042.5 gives 0.9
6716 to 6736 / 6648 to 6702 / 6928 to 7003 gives 0.1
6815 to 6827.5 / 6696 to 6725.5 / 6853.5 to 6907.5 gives 0.1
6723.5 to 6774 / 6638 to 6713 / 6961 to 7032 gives 1.7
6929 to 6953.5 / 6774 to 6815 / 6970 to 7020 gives -0.3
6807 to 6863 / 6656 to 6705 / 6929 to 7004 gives 1.1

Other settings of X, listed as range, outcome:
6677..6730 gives 1.961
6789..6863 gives 1.857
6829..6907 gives 1.809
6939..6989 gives 1.762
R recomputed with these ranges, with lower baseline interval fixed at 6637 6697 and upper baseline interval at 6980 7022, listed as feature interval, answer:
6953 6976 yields -0.89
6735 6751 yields 0.71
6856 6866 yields 0.49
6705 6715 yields -0.06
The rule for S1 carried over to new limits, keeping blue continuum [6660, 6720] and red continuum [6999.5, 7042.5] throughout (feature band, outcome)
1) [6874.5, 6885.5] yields 0.04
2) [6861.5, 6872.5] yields 0.10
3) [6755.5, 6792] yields 0.04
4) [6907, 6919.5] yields 0.05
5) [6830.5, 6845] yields 0.02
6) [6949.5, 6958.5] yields 0.01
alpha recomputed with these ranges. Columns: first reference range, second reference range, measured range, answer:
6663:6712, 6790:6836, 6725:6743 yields 0.06 mag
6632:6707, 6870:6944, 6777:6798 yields -0.01 mag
